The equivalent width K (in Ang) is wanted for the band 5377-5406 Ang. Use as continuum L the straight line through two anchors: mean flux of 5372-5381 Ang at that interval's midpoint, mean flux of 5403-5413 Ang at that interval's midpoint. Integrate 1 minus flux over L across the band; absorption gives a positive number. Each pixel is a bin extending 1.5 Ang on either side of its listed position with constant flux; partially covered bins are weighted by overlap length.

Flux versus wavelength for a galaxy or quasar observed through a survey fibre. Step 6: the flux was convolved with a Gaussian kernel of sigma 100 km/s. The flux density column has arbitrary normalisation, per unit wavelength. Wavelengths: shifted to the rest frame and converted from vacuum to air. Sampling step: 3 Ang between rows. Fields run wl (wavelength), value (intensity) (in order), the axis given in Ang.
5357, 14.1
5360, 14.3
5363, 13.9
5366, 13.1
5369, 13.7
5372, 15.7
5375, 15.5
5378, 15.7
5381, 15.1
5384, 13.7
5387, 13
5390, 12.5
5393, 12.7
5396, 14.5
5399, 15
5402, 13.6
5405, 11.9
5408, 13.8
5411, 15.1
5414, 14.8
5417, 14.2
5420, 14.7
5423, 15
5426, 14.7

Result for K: 1.7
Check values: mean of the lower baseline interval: 15.5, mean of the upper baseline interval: 13.7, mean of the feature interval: 13.8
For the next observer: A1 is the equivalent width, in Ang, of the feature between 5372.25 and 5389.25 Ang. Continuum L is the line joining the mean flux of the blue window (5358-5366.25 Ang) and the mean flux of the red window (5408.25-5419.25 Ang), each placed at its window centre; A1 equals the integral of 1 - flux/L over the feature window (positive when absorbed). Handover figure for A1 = -0.5 Ang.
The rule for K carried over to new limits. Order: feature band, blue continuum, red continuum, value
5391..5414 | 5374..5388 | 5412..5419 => 1.2 Ang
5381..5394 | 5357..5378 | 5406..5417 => 1.1 Ang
